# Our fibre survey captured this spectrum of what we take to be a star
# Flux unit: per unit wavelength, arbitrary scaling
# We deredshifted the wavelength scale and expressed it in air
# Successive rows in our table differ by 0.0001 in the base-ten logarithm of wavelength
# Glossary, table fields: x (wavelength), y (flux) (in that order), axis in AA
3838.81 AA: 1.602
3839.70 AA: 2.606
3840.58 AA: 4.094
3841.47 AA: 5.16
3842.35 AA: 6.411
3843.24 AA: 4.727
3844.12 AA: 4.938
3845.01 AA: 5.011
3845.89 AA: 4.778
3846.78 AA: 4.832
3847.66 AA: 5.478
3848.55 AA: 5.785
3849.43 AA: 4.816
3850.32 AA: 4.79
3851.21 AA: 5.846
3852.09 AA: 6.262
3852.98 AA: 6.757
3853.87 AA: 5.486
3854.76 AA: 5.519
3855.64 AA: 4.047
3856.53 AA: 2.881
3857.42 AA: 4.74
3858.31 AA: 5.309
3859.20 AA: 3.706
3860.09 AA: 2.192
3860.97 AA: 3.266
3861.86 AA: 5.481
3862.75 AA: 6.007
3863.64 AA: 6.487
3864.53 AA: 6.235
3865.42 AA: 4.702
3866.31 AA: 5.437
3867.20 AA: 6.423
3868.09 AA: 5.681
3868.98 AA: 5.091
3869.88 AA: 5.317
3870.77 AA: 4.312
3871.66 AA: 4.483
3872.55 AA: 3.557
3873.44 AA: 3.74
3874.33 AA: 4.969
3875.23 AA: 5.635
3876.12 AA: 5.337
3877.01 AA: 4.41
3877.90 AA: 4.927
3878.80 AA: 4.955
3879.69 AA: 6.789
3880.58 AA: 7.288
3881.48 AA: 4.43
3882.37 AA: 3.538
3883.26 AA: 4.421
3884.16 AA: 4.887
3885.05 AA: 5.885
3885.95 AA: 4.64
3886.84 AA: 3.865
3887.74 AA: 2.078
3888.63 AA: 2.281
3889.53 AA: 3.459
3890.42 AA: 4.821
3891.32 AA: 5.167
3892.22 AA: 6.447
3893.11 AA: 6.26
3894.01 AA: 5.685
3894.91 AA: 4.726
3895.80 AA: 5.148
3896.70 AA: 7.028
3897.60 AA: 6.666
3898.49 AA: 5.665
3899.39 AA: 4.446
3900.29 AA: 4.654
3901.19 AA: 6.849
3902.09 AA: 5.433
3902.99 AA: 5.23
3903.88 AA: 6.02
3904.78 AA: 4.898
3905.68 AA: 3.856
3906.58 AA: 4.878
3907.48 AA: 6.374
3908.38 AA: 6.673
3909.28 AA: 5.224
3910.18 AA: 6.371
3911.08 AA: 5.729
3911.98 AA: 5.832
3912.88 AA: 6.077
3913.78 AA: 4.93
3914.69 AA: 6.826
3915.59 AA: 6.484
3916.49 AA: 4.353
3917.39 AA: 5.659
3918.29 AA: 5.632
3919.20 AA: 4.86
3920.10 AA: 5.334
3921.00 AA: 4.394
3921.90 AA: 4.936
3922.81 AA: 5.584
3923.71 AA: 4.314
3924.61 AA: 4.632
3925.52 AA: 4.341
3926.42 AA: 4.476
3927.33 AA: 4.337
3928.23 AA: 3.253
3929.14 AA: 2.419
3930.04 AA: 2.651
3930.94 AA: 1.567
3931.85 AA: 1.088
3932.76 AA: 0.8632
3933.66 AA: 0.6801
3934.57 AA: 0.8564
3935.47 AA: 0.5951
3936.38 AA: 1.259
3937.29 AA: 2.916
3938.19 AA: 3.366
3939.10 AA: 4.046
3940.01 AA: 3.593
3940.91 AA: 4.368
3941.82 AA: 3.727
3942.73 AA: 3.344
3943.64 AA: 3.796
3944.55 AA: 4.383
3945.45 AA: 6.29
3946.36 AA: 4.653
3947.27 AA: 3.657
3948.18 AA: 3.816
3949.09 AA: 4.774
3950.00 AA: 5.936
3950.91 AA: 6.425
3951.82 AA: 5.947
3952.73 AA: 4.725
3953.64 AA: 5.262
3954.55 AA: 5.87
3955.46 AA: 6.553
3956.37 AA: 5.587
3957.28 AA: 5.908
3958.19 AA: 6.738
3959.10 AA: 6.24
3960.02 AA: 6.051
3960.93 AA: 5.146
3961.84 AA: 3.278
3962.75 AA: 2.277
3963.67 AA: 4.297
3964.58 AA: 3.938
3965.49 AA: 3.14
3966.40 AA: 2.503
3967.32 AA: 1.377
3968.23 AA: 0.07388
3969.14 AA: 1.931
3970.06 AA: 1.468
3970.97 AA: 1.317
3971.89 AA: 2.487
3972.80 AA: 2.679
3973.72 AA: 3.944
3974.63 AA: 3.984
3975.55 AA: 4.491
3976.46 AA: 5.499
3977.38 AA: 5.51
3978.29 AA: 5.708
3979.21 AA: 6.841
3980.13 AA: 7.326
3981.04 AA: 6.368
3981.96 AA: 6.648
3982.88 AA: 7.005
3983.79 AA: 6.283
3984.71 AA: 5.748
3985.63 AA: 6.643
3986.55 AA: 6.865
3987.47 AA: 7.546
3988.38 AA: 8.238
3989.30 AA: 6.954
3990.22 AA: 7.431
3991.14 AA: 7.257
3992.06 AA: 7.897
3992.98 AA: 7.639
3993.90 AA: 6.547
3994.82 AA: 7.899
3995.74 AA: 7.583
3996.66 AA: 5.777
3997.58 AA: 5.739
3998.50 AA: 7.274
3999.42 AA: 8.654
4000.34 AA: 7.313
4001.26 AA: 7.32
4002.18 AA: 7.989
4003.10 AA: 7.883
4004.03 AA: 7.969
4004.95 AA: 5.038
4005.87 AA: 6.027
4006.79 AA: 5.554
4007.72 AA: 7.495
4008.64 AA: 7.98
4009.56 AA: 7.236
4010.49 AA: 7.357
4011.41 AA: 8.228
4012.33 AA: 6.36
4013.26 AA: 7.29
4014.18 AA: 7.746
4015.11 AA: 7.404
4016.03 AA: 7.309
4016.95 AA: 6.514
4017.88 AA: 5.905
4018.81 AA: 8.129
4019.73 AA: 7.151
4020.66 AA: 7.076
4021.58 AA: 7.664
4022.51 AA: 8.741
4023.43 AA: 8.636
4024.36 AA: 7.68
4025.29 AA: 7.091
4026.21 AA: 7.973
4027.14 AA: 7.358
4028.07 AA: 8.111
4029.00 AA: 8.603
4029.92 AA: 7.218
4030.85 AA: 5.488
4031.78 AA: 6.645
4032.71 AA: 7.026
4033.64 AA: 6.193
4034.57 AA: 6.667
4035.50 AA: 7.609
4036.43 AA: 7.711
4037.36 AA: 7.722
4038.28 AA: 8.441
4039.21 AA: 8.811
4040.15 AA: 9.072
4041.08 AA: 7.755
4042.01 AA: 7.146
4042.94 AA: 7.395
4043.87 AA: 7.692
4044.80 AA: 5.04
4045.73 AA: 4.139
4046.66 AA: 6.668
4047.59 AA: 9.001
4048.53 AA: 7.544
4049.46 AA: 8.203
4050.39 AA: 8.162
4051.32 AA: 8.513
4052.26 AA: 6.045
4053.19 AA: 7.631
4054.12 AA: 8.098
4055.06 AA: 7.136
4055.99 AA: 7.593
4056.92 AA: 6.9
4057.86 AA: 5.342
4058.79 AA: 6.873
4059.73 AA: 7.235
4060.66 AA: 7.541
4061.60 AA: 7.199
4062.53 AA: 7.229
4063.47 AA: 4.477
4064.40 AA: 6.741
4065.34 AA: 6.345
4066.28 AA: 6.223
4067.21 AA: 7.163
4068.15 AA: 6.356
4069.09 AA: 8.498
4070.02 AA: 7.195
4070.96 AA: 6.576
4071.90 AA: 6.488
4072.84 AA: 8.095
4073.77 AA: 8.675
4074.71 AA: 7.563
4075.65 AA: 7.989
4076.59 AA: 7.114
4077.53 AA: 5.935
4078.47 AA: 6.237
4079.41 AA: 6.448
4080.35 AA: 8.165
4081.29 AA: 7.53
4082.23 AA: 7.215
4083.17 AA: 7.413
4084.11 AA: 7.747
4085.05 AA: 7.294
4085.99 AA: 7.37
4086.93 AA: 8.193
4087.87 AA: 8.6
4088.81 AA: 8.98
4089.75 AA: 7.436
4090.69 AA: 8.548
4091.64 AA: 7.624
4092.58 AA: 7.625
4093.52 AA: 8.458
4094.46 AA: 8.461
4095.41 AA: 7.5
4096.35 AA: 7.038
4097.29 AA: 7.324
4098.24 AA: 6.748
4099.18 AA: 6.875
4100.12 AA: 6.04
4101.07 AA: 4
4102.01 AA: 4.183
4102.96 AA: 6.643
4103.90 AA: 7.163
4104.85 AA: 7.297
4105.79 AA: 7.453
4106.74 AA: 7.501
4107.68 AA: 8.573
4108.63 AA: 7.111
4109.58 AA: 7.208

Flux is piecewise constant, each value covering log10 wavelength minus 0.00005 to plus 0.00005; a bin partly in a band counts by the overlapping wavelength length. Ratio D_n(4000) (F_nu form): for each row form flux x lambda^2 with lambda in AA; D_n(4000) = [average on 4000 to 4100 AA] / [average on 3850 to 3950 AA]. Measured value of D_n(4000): 1.7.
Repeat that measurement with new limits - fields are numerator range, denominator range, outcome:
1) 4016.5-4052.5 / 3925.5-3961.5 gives 1.92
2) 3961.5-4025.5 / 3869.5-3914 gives 1.25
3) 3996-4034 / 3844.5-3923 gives 1.50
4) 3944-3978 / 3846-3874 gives 0.90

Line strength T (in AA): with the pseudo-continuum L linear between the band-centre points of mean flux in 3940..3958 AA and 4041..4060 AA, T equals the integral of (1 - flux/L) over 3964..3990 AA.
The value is 4.1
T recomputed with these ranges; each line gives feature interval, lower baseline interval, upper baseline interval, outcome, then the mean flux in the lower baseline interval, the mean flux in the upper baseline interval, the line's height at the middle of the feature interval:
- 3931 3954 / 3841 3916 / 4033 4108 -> 9.0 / 5.17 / 7.24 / 5.86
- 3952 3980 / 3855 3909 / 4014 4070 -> 8.9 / 5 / 7.26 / 6.19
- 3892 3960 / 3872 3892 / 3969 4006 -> 6.4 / 4.61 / 6.15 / 5.26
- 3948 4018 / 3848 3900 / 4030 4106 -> 4.7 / 5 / 7.19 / 6.23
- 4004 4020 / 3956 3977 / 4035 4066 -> -4.0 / 3.67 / 7.23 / 5.6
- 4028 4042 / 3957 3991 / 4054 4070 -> -2.8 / 4.88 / 6.86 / 6.25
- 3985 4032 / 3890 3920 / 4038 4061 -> -3.0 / 5.6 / 7.35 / 6.85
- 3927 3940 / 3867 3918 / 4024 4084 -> 8.1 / 5.2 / 7.22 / 5.72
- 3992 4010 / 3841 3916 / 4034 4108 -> -1.8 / 5.17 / 7.25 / 6.49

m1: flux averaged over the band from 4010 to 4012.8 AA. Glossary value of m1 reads 7.3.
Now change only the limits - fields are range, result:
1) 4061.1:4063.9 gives 6.33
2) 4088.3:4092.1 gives 8.15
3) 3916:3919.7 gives 5.14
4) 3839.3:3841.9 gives 3.97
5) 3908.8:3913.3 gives 5.85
